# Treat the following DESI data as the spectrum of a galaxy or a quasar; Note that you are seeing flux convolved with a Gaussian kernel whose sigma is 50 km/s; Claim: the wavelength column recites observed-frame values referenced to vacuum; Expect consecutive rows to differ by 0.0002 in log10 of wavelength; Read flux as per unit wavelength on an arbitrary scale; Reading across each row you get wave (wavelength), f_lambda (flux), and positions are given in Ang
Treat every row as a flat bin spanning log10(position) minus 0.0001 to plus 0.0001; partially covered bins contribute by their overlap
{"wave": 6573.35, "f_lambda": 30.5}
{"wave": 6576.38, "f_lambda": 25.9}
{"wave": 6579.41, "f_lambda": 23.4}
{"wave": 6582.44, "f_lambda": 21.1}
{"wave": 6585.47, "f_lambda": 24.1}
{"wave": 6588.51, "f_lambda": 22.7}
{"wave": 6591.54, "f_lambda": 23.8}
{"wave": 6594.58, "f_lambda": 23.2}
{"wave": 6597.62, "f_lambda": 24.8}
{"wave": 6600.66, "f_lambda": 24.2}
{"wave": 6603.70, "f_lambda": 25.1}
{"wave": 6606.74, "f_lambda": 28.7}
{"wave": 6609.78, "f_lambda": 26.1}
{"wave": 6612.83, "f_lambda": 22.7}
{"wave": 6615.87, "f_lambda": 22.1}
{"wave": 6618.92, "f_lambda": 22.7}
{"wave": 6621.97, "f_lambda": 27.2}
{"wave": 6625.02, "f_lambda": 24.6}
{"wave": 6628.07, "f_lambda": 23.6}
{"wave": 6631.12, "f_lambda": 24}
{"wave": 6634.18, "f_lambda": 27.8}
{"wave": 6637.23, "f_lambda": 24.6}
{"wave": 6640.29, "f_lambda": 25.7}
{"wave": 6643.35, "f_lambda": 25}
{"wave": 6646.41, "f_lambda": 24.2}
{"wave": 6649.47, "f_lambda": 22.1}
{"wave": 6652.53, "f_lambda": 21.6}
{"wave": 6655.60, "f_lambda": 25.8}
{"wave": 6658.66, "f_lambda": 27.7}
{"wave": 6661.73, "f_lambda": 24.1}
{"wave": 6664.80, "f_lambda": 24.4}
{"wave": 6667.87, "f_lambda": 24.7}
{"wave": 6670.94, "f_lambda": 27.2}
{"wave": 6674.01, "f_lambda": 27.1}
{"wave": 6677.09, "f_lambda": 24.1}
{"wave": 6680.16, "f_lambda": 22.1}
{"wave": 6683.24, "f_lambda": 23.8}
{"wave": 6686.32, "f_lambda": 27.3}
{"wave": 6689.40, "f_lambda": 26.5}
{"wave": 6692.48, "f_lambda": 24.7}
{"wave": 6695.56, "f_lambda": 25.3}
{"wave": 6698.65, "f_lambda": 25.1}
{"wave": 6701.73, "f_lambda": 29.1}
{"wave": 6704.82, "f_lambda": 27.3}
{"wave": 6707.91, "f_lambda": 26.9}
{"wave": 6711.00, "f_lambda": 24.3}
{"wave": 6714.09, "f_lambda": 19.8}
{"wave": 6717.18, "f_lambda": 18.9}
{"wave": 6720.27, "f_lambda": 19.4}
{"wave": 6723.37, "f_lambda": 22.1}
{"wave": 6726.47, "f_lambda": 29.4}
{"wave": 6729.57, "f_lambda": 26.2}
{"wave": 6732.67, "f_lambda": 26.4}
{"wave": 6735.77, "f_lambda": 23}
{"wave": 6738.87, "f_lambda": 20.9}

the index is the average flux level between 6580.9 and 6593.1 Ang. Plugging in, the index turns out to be 22.9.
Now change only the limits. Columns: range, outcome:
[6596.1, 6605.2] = 24.7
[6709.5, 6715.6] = 22.1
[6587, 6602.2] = 23.7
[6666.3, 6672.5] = 26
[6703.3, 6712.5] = 26.2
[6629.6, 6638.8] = 25.5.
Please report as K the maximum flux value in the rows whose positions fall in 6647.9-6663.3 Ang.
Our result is 27.7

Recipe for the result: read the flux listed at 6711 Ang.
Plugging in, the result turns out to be 24.3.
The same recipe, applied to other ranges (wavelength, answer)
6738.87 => 20.9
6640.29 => 25.7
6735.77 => 23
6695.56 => 25.3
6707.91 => 26.9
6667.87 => 24.7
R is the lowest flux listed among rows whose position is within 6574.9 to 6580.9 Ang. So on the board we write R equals 23.4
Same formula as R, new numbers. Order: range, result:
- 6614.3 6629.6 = 22.1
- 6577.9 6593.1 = 21.1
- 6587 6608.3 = 22.7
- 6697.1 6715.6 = 19.8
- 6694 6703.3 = 25.1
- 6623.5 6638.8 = 23.6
